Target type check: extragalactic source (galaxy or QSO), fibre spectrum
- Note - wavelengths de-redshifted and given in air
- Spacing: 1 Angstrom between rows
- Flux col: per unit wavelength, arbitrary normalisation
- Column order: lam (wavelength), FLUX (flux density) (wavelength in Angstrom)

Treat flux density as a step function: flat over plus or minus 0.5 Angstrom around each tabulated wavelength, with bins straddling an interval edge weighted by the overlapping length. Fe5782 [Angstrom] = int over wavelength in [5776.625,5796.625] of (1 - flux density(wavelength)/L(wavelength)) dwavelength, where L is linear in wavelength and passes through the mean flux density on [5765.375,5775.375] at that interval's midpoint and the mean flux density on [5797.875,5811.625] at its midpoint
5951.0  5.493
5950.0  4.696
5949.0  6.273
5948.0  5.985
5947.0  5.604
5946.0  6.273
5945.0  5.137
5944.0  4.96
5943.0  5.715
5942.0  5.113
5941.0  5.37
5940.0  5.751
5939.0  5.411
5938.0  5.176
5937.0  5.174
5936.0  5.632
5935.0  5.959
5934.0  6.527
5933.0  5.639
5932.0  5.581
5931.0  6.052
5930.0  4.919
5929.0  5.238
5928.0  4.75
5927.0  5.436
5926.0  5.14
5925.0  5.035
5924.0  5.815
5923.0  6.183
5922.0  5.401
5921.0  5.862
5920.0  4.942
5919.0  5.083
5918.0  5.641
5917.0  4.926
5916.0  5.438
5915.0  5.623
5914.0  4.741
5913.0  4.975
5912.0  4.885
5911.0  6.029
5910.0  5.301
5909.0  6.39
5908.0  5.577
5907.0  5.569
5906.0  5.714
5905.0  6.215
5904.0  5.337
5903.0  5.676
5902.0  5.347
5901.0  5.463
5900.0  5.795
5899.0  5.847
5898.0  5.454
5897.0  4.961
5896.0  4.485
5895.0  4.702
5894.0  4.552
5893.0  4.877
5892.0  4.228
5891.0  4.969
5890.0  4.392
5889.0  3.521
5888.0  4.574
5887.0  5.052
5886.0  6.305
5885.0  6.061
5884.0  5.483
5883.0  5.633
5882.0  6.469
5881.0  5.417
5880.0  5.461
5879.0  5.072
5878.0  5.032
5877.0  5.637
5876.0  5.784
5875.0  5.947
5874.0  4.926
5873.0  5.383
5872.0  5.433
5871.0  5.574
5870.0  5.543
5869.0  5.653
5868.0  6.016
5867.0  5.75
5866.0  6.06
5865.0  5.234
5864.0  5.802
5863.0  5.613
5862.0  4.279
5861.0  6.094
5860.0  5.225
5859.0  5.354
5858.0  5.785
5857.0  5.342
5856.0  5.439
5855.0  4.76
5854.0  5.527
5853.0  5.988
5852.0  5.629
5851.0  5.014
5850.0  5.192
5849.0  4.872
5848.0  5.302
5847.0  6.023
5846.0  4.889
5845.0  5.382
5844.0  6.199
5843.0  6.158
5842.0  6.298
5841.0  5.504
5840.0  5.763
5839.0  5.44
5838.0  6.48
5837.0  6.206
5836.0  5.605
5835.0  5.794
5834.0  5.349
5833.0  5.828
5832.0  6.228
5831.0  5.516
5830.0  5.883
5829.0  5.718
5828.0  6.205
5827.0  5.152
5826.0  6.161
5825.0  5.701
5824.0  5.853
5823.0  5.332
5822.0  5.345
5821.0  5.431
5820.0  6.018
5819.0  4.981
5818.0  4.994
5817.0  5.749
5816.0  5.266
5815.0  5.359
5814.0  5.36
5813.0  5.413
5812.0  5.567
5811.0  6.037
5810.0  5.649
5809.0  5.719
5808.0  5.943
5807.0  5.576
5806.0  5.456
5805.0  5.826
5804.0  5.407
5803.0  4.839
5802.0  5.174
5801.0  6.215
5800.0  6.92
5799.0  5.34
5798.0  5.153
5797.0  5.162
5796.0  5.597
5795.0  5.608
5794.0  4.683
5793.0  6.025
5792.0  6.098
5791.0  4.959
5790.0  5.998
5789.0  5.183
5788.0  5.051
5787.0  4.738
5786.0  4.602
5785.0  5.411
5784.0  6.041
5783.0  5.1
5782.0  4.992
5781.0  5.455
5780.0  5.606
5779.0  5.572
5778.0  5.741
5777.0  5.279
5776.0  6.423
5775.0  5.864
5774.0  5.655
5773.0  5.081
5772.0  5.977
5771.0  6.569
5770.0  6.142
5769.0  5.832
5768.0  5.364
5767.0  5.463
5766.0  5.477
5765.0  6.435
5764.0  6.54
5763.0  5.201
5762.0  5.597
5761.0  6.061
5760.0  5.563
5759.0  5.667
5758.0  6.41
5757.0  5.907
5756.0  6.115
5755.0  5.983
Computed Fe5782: 1.15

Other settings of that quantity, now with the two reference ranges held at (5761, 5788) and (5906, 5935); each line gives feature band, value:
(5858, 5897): 1.5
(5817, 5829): 0.0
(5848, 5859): 0.4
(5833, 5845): -0.7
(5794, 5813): 0.0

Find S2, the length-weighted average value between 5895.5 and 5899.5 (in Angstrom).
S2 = 5.19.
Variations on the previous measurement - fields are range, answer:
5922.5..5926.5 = 5.54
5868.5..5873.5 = 5.52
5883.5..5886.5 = 5.95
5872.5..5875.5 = 5.42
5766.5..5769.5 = 5.55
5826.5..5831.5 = 5.69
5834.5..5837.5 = 5.87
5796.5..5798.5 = 5.16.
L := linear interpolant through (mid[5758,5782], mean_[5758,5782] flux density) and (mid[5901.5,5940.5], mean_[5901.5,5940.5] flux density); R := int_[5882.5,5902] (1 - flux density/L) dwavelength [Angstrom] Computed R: 1.6 Angstrom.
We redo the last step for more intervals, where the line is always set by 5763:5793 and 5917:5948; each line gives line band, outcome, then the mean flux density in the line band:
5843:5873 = 0.28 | 5.49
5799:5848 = -0.94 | 5.68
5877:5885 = -0.04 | 5.55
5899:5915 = -0.12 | 5.55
